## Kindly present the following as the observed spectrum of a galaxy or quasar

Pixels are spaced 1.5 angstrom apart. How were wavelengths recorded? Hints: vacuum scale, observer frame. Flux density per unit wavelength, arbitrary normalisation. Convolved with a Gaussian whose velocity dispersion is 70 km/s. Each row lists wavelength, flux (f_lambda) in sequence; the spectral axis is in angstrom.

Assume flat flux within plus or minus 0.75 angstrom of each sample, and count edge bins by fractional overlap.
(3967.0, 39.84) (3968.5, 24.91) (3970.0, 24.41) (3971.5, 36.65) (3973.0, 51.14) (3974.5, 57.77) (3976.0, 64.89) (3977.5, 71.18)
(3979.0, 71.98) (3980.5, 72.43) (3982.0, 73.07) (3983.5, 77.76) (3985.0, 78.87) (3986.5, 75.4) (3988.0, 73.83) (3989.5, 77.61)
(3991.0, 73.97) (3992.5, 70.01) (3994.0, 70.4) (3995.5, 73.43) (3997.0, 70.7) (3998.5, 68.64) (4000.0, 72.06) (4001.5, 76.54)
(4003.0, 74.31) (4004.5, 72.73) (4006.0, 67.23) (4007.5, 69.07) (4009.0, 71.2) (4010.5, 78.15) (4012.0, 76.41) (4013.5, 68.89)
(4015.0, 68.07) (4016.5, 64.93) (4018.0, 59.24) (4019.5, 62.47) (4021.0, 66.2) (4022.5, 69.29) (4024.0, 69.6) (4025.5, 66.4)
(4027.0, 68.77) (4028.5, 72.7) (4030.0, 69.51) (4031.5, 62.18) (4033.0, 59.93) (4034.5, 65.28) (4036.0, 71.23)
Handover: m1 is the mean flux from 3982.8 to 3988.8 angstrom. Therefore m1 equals 76.5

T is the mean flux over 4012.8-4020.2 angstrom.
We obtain 64.7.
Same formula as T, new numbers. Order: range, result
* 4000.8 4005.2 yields 74.5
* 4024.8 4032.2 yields 68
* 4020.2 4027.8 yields 68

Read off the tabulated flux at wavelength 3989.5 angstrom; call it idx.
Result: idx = 77.61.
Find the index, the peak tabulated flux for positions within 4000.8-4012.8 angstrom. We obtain 78.15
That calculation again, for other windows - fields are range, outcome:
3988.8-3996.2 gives 77.61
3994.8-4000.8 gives 73.43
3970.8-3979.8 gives 71.98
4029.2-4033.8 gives 69.51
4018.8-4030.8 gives 72.7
